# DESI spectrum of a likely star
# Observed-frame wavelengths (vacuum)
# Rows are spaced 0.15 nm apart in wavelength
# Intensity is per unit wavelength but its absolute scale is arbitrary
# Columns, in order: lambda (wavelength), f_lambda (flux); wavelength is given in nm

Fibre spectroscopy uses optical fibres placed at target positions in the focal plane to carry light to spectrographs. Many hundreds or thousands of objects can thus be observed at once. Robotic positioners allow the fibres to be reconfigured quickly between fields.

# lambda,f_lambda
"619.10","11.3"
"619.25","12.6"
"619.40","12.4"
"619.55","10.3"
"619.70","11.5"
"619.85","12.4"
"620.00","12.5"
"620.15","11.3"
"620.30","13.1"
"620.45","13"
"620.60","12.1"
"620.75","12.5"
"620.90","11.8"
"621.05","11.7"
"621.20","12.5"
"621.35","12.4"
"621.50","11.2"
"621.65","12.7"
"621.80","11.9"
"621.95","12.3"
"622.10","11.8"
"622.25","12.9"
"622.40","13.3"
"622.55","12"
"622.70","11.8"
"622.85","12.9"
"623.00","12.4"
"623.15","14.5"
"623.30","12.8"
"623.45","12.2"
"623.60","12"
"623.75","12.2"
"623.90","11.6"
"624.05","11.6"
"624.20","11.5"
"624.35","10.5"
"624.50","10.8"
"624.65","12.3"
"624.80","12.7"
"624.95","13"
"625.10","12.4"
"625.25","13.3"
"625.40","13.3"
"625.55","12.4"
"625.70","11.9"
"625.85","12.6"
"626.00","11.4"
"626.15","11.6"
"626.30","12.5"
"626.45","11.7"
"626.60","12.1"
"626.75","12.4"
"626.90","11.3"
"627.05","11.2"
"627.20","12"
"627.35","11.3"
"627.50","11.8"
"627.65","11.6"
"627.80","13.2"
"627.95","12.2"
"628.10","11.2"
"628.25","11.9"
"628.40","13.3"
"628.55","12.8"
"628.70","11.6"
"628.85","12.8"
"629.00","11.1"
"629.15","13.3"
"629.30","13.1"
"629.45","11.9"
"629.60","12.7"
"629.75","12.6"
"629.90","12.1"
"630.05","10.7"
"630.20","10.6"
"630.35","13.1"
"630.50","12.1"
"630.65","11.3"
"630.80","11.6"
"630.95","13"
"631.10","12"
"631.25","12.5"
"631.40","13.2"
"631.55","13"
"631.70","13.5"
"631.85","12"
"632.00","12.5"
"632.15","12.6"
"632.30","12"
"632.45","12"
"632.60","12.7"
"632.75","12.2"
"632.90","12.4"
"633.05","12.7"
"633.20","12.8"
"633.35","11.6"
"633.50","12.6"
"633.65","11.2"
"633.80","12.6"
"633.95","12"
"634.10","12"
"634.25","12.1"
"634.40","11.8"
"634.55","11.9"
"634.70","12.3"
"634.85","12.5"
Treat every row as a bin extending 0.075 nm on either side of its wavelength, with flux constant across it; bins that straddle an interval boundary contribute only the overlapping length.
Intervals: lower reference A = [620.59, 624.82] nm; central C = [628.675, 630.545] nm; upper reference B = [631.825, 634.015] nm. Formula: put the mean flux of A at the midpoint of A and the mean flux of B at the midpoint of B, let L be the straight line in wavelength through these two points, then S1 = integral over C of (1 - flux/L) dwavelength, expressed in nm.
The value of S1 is 0.013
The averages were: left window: 12.2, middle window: 12.1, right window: 12.3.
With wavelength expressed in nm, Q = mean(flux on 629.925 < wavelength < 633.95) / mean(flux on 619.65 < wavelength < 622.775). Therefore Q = 1.00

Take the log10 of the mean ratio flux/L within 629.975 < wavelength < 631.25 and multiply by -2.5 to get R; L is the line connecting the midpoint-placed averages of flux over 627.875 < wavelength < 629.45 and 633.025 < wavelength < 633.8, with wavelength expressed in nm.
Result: 0.038 mag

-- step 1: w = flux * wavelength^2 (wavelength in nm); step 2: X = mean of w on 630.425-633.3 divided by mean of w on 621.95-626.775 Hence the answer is 1.04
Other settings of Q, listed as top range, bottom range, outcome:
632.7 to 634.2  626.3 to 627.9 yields 1.03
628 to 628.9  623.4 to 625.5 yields 1.01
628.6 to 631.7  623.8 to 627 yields 1.02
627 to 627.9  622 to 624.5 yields 0.97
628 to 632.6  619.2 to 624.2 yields 1.00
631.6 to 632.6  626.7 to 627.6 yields 1.07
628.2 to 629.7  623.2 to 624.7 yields 1.06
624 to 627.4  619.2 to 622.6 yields 0.99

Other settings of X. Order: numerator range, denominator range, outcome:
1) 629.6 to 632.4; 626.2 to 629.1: 1.03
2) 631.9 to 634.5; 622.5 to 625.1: 1.03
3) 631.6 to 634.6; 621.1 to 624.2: 1.03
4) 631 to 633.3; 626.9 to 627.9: 1.08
